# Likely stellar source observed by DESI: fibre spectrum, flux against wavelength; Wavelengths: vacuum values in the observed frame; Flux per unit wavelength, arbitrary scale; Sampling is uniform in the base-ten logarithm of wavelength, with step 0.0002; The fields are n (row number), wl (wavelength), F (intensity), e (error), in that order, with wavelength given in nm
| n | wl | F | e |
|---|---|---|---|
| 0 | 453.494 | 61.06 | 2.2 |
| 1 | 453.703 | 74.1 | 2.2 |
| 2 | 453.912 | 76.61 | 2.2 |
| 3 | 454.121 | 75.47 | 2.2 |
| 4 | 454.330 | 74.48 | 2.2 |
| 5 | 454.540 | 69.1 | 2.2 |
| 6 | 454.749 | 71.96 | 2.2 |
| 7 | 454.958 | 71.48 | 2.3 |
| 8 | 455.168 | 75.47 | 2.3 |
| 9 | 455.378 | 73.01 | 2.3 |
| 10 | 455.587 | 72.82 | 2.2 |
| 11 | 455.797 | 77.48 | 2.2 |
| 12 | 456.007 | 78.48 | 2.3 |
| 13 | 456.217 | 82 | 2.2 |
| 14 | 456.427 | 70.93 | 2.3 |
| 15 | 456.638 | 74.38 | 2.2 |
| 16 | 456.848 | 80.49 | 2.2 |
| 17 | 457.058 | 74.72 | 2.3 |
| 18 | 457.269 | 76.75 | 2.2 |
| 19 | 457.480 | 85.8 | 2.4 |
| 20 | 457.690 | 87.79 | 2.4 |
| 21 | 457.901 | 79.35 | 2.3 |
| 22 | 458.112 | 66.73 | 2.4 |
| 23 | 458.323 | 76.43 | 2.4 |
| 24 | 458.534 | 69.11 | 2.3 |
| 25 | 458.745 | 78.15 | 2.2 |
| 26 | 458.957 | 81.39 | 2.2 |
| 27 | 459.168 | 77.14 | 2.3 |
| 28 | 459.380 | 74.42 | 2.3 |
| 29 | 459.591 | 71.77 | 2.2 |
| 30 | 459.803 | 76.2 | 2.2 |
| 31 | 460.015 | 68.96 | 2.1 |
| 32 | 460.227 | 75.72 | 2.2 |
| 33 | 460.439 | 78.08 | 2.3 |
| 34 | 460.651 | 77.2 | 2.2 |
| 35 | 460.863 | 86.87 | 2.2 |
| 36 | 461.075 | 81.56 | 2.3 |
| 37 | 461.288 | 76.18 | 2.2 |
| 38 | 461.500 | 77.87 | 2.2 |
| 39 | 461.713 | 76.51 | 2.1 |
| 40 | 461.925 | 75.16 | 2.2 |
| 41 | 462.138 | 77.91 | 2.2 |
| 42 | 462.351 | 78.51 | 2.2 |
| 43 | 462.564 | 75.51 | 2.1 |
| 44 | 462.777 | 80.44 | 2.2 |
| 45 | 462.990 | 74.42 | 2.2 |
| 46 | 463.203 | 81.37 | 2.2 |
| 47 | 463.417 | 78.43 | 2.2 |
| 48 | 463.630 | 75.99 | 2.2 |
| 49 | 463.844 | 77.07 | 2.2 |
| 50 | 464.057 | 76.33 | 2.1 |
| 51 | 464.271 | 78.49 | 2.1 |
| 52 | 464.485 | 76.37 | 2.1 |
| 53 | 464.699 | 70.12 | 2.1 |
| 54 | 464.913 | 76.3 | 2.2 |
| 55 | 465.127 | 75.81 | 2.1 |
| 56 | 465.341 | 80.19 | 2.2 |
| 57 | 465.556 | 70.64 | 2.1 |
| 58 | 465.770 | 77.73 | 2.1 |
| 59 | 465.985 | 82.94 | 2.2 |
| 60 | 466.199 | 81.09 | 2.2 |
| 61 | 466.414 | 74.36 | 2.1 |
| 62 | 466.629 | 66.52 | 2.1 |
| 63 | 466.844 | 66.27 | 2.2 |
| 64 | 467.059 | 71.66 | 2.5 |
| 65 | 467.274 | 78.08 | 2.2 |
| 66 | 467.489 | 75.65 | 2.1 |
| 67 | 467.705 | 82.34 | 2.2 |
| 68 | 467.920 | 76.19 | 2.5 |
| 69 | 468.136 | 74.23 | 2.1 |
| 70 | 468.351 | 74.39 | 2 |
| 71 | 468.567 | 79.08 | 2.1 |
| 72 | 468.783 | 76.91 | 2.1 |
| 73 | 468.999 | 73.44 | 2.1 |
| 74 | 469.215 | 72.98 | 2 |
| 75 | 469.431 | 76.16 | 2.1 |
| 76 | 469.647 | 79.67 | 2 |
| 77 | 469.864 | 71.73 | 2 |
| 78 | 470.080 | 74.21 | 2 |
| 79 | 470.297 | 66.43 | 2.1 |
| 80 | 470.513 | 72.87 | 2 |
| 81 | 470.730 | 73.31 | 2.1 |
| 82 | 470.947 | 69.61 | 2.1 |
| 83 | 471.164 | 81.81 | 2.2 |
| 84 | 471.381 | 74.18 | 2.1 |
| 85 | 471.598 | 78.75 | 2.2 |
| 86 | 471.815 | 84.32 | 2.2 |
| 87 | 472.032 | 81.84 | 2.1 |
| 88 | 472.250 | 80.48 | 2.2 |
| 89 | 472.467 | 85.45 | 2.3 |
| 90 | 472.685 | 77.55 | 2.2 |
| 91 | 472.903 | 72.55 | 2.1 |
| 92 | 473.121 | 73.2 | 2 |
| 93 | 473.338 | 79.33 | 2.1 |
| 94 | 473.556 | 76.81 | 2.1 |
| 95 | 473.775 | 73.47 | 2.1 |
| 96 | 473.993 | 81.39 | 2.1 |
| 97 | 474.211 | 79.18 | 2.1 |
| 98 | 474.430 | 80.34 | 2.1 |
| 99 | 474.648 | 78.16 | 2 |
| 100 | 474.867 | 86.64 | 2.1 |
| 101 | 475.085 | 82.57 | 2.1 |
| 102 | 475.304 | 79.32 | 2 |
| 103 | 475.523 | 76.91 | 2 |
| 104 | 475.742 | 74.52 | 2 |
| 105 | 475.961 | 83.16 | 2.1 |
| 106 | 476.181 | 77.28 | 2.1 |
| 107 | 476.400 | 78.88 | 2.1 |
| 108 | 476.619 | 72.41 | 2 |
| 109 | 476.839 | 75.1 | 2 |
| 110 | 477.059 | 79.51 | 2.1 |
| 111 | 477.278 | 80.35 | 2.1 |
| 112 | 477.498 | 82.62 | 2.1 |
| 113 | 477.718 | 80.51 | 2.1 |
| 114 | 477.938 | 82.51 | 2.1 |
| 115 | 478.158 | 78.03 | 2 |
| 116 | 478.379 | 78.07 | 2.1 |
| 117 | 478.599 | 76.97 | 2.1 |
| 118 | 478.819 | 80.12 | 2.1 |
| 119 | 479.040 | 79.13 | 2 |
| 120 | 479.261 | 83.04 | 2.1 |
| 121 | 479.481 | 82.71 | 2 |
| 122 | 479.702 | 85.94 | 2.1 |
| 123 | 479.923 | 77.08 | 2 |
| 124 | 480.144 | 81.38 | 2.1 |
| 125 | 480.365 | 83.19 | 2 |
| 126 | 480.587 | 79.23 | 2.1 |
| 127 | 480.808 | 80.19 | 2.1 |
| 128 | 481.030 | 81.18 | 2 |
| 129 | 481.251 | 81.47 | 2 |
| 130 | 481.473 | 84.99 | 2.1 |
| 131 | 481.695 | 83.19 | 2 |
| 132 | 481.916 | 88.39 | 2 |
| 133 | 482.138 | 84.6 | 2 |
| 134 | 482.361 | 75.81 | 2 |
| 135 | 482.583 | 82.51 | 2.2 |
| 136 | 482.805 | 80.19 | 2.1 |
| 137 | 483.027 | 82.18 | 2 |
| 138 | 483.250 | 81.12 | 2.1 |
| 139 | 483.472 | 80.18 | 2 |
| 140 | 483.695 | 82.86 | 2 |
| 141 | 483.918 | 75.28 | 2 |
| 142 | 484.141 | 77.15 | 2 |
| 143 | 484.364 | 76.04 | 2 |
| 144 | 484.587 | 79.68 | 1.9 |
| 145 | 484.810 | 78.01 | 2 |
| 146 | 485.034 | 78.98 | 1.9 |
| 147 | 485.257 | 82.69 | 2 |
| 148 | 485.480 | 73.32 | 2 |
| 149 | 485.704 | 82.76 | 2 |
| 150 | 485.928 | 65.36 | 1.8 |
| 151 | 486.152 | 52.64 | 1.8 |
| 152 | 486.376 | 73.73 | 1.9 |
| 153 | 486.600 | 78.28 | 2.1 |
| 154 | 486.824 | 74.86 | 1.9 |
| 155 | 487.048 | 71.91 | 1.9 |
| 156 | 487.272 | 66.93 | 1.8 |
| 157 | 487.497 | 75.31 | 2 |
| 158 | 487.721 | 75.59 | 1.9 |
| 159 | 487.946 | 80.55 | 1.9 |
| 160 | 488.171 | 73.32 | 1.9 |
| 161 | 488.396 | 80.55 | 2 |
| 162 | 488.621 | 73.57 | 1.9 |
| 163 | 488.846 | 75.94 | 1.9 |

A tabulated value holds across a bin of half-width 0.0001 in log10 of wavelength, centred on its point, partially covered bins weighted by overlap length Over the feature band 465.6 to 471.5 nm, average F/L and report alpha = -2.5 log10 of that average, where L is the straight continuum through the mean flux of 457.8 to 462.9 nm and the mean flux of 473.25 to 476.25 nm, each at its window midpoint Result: 0.04 mag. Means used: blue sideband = 76.5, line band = 74.9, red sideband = 79.2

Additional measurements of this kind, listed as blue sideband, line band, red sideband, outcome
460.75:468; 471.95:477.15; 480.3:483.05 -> 0.02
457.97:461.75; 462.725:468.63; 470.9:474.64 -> 0.02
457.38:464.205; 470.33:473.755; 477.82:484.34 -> 0.03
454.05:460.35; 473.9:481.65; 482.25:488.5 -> -0.06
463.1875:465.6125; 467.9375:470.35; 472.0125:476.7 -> 0.04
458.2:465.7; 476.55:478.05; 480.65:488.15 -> -0.02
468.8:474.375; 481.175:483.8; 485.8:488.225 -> -0.13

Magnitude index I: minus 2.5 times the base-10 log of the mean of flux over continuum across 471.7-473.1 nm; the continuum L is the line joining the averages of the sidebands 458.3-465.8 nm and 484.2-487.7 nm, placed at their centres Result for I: -0.06 mag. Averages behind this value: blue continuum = 76.7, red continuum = 74.1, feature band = 79.9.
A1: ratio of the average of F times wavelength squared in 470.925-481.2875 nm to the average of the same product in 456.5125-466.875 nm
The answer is 1.10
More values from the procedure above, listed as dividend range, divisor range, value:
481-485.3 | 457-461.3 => 1.16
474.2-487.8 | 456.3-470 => 1.11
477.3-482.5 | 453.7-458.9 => 1.19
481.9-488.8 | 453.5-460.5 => 1.15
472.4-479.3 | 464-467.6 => 1.09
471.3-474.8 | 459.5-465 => 1.07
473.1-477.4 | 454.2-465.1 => 1.10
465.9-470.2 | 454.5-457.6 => 1.05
